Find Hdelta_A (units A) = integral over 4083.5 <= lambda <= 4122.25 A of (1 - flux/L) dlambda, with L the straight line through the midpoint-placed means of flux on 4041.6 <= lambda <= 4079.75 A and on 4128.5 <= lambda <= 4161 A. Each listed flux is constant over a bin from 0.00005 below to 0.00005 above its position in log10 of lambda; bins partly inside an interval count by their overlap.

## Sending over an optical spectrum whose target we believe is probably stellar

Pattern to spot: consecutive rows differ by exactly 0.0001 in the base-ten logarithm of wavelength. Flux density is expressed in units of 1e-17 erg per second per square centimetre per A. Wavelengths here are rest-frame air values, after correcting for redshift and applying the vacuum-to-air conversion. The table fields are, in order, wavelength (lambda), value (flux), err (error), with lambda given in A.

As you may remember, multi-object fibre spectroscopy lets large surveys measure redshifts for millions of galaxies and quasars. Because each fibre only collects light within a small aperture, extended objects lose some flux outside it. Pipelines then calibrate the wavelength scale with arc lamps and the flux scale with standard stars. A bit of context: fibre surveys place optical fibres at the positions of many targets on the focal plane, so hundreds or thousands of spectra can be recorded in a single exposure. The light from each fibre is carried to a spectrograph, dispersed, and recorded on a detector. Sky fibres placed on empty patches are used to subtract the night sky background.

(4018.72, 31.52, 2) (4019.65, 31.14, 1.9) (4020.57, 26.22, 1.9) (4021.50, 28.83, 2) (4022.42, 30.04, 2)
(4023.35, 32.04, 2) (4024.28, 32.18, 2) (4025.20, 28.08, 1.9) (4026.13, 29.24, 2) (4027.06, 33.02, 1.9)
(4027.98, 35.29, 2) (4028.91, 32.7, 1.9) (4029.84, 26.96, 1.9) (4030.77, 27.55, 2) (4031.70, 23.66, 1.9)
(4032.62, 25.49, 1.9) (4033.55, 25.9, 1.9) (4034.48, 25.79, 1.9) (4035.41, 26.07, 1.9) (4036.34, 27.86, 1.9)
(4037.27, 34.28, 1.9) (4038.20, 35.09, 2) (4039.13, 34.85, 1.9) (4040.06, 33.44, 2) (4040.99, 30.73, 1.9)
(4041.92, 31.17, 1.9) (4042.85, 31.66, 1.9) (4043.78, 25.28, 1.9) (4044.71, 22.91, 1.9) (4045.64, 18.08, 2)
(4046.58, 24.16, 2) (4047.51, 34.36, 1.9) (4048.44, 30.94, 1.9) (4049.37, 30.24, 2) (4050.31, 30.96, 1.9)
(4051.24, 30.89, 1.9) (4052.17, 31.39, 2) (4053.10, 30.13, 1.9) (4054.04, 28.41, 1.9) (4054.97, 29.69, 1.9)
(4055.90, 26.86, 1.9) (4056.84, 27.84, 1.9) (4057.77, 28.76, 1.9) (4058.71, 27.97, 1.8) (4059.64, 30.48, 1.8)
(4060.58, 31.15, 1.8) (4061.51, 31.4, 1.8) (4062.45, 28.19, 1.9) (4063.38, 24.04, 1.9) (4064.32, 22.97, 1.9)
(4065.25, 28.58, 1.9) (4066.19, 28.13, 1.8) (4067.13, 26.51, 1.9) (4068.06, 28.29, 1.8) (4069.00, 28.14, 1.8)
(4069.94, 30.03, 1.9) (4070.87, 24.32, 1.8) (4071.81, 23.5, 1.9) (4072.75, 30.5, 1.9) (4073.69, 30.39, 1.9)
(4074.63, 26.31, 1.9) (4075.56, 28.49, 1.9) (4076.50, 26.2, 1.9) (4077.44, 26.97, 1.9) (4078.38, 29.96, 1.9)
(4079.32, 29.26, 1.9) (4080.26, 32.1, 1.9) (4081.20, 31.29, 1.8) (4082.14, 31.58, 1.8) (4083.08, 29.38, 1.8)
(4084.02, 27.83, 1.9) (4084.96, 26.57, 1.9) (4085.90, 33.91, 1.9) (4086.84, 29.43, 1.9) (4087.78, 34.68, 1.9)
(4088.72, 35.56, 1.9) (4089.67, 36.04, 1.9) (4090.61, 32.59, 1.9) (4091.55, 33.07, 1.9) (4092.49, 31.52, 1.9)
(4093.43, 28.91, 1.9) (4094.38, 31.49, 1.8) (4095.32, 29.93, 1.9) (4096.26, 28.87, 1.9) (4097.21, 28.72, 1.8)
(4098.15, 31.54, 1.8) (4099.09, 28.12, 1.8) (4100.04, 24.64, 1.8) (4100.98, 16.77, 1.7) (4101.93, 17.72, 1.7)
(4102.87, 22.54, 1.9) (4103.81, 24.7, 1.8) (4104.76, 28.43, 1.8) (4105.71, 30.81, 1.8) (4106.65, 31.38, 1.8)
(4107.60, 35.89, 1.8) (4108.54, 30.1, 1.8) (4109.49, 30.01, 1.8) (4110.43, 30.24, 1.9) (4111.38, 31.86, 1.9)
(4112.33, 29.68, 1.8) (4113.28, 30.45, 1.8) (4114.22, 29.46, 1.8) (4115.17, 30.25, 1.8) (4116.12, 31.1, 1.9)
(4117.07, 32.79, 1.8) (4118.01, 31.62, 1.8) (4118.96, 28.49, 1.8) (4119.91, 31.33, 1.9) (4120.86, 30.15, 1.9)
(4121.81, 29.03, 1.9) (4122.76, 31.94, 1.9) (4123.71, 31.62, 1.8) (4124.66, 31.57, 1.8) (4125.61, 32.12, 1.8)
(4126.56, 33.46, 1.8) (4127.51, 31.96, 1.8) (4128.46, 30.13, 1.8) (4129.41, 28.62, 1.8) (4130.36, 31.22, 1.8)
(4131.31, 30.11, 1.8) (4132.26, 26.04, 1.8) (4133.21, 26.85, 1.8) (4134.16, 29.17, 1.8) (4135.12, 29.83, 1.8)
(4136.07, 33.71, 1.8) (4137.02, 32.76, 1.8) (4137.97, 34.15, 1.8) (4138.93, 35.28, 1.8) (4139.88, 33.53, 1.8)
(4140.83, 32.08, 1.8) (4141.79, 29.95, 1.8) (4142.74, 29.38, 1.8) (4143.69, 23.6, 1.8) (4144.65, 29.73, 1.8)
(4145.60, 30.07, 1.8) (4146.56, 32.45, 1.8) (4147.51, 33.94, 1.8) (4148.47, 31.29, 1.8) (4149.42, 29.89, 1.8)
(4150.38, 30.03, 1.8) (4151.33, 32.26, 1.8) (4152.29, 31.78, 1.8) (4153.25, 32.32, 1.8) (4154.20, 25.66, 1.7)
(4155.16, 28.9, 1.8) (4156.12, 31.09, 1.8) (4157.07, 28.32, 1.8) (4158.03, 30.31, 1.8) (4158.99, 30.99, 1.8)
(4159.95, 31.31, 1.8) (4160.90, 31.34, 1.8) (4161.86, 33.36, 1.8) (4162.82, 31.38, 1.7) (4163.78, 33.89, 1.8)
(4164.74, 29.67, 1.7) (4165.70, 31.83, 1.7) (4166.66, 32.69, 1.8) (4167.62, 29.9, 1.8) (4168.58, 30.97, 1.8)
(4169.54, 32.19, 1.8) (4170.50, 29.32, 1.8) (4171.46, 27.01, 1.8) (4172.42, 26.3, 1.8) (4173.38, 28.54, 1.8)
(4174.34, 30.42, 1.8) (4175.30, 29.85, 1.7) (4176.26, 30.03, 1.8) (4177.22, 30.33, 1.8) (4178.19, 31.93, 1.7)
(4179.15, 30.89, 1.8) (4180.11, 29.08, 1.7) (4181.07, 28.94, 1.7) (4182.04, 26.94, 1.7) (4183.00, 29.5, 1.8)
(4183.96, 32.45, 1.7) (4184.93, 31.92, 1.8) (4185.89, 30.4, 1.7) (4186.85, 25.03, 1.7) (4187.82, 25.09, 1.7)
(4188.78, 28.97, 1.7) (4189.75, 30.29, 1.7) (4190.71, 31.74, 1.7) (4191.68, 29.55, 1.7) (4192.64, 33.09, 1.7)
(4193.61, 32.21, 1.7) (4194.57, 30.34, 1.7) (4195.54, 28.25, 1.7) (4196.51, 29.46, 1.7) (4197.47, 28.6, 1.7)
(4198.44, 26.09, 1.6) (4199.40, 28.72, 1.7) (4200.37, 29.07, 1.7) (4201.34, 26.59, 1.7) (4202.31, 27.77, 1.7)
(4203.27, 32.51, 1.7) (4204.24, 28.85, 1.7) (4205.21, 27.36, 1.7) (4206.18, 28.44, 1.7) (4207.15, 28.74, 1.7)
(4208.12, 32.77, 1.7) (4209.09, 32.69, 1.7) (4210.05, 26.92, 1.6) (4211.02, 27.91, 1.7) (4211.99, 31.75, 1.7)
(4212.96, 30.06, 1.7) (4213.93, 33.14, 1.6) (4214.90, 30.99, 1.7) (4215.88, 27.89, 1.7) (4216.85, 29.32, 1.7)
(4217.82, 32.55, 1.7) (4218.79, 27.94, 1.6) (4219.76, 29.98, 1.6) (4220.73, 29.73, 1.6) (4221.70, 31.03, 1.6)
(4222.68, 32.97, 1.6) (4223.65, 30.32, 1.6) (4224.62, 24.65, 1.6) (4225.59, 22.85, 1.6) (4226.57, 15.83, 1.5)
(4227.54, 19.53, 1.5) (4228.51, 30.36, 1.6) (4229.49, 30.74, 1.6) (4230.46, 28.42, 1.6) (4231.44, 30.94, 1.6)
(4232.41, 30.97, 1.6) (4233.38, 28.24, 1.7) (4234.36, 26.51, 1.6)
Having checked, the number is -0.49 A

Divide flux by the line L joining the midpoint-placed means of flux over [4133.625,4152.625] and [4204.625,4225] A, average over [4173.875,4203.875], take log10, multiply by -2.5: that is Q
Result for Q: 0.03 mag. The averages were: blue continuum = 31.2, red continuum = 29.9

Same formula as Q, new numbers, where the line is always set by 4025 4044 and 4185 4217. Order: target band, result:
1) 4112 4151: -0.04 mag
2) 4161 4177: -0.03 mag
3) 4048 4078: 0.05 mag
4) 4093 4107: 0.11 mag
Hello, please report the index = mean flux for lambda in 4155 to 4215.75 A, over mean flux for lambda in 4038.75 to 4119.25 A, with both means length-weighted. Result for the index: 1.03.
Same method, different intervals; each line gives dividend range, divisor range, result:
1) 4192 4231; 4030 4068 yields 1.01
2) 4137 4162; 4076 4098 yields 1.01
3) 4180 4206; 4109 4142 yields 0.94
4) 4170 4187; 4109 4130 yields 0.96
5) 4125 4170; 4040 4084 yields 1.08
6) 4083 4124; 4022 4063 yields 1.01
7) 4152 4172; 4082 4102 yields 1.03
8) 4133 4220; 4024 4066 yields 1.04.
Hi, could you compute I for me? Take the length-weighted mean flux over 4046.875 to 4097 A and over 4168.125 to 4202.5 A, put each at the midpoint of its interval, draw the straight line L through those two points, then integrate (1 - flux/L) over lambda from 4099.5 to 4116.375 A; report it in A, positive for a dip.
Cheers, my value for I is 0.81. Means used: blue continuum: 29.5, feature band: 28.1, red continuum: 29.4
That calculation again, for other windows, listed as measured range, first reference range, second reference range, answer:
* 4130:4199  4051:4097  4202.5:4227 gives -2.45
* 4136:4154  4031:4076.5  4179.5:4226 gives -1.43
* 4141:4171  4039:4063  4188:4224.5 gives -1.08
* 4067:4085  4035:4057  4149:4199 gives 0.71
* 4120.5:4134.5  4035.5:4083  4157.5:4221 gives -0.40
